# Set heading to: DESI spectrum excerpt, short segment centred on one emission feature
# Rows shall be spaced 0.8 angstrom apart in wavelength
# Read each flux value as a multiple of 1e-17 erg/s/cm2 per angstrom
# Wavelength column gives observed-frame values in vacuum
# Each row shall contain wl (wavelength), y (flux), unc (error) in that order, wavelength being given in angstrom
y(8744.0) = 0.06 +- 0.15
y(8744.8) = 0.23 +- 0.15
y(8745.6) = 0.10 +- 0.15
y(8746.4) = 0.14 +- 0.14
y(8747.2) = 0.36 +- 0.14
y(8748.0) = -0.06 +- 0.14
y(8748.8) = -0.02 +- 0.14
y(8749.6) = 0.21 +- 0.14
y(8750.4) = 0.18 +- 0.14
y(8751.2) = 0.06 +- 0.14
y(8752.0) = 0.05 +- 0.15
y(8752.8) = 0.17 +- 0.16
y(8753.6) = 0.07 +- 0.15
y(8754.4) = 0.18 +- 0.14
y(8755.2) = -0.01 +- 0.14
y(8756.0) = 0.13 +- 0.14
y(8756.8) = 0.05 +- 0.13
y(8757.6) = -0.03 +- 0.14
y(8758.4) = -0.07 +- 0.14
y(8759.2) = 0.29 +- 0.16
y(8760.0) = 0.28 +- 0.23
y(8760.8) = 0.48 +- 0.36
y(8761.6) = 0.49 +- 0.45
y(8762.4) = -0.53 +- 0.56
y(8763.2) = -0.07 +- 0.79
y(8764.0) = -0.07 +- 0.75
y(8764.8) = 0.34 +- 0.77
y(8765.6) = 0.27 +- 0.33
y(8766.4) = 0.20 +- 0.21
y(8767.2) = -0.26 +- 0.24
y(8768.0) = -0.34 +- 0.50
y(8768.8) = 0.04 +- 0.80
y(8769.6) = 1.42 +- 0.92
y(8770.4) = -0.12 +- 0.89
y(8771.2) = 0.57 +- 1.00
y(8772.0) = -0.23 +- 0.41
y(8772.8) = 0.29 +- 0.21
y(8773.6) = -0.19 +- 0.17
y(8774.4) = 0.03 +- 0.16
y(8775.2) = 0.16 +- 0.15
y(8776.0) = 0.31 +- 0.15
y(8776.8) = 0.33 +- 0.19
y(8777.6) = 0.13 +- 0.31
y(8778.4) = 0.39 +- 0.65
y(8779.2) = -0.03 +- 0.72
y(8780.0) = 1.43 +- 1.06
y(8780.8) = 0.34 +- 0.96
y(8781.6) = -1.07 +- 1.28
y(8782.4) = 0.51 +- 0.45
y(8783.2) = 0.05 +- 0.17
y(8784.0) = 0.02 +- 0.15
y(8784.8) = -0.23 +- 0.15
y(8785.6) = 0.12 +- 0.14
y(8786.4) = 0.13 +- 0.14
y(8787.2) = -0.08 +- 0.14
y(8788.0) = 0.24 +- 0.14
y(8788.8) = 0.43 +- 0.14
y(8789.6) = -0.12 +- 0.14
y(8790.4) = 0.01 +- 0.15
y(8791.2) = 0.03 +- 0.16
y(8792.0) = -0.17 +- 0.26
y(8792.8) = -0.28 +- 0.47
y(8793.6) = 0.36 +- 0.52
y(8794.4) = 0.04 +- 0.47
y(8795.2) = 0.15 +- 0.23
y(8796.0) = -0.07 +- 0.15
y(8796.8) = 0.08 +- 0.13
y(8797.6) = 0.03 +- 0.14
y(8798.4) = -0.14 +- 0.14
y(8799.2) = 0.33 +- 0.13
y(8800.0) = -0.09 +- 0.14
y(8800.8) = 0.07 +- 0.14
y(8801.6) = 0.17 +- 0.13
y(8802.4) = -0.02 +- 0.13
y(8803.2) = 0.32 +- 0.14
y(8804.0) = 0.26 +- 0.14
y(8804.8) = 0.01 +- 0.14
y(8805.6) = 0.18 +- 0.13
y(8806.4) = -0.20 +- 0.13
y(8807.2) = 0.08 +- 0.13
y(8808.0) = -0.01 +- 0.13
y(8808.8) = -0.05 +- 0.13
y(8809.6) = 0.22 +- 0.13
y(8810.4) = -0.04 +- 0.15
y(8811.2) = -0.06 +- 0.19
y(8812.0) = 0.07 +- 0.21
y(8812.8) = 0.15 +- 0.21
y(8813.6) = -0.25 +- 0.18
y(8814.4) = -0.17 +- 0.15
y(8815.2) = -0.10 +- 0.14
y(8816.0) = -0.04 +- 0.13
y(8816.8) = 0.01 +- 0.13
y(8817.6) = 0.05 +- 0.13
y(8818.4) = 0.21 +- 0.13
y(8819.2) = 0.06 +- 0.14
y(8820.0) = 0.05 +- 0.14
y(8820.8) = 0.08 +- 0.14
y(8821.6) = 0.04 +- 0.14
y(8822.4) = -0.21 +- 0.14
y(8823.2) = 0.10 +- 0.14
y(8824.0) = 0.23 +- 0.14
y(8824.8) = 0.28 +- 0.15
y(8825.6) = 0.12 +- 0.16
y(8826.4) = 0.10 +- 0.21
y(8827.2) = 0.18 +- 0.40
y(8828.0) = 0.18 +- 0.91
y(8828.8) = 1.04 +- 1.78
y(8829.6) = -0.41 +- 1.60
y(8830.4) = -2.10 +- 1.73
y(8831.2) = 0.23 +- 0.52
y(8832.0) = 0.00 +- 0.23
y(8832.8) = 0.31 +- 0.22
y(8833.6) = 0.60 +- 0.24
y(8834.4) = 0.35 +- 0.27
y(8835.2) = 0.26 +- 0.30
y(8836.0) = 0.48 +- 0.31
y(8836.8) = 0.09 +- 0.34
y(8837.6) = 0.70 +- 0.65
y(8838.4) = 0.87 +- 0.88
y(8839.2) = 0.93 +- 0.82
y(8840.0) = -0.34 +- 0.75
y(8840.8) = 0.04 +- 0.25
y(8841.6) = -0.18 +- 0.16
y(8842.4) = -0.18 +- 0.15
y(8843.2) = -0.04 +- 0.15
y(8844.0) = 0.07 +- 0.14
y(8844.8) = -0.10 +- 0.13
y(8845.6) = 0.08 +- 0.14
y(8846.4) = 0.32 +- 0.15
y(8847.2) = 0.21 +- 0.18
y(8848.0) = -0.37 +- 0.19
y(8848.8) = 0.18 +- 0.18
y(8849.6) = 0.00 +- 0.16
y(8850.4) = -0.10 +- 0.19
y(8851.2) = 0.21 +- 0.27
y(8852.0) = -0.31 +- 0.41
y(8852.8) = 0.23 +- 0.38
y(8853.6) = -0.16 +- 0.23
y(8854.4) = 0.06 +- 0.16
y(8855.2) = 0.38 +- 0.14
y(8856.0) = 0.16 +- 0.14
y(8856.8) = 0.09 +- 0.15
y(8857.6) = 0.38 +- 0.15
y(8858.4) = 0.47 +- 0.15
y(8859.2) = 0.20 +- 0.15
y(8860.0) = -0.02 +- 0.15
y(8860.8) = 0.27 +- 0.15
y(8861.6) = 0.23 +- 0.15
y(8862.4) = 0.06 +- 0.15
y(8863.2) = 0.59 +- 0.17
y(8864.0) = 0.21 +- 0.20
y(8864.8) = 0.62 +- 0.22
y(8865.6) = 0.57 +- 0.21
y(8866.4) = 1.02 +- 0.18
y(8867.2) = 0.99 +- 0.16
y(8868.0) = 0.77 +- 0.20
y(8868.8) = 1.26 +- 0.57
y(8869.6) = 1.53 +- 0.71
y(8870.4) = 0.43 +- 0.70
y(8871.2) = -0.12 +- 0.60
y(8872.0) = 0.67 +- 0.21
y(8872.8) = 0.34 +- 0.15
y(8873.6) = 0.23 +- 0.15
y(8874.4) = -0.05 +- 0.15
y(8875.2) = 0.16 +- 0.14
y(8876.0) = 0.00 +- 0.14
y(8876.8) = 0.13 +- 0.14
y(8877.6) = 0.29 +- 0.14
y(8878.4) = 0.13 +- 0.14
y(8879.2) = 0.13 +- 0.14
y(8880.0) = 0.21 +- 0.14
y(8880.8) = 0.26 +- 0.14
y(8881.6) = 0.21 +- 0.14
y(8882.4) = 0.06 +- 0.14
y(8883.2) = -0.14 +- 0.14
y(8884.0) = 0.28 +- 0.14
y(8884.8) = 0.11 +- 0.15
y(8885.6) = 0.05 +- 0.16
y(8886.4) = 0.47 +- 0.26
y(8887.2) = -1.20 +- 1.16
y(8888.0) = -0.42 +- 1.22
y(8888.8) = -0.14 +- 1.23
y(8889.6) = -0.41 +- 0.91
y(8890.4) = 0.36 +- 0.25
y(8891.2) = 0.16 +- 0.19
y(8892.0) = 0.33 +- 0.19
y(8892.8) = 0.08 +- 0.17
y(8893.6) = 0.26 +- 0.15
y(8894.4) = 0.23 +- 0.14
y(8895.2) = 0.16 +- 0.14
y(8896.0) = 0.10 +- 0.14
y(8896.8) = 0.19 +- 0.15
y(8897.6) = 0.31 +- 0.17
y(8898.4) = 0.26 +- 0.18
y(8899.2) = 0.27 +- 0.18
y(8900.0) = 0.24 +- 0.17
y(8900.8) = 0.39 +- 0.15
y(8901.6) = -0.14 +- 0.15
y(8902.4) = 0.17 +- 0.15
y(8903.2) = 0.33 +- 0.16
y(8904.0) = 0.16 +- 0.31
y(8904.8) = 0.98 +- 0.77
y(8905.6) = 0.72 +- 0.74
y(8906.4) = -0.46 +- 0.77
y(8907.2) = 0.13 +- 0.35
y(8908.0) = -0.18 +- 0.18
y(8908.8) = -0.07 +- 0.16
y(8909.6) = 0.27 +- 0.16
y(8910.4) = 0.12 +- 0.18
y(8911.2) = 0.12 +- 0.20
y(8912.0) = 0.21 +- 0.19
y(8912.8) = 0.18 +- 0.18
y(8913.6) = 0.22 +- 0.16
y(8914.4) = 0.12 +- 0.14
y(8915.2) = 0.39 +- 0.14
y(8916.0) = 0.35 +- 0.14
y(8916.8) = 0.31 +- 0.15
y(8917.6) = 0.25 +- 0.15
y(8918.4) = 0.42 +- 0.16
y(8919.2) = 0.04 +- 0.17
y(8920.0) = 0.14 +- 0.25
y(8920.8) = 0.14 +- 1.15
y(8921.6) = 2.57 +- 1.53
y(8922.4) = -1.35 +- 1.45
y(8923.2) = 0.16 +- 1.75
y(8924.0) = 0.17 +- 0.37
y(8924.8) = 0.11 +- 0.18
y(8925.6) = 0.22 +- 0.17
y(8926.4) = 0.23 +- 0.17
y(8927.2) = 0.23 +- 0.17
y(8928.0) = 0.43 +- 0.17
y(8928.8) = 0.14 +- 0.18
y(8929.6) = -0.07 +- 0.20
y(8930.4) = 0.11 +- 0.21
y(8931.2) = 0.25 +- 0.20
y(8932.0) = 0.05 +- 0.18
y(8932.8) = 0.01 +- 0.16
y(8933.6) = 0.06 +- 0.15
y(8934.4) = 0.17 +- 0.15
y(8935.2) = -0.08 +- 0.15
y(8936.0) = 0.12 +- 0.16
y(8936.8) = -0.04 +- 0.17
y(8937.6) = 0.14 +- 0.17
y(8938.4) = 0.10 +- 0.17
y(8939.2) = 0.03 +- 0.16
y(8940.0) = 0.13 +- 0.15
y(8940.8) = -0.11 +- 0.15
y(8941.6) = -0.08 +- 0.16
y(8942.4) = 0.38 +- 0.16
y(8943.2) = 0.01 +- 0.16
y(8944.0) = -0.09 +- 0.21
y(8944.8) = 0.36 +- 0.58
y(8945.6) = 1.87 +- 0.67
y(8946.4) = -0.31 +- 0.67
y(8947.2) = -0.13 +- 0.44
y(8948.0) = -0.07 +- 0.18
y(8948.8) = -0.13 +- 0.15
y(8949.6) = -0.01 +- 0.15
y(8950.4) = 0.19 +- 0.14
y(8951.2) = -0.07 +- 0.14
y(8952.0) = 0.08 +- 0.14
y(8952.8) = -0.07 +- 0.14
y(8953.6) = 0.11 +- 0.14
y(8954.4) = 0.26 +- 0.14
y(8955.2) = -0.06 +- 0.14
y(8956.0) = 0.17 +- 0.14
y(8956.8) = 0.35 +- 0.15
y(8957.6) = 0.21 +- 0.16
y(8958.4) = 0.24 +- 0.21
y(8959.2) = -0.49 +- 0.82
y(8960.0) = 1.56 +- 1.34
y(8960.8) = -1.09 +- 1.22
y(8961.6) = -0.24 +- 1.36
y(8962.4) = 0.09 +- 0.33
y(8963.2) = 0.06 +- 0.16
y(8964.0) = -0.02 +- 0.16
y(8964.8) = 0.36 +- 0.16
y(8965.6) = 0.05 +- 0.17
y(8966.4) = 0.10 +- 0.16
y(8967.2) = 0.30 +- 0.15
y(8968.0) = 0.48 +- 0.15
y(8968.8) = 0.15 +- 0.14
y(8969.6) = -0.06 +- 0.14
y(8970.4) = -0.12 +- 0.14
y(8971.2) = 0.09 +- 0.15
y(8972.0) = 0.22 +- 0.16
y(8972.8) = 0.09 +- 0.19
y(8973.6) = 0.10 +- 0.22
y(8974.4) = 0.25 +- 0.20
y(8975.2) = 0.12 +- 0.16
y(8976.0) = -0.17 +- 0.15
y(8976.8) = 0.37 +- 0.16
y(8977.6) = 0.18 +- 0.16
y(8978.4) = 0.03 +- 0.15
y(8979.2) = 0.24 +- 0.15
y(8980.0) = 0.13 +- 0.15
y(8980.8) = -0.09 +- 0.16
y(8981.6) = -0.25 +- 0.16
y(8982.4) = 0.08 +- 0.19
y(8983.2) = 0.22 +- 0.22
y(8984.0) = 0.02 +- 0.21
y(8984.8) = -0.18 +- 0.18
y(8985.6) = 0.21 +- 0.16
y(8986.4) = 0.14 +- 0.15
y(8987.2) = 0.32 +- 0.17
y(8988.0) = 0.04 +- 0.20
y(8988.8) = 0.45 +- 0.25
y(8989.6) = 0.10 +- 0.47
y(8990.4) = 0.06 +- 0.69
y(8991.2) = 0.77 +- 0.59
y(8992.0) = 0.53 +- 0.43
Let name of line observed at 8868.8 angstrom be Hgamma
